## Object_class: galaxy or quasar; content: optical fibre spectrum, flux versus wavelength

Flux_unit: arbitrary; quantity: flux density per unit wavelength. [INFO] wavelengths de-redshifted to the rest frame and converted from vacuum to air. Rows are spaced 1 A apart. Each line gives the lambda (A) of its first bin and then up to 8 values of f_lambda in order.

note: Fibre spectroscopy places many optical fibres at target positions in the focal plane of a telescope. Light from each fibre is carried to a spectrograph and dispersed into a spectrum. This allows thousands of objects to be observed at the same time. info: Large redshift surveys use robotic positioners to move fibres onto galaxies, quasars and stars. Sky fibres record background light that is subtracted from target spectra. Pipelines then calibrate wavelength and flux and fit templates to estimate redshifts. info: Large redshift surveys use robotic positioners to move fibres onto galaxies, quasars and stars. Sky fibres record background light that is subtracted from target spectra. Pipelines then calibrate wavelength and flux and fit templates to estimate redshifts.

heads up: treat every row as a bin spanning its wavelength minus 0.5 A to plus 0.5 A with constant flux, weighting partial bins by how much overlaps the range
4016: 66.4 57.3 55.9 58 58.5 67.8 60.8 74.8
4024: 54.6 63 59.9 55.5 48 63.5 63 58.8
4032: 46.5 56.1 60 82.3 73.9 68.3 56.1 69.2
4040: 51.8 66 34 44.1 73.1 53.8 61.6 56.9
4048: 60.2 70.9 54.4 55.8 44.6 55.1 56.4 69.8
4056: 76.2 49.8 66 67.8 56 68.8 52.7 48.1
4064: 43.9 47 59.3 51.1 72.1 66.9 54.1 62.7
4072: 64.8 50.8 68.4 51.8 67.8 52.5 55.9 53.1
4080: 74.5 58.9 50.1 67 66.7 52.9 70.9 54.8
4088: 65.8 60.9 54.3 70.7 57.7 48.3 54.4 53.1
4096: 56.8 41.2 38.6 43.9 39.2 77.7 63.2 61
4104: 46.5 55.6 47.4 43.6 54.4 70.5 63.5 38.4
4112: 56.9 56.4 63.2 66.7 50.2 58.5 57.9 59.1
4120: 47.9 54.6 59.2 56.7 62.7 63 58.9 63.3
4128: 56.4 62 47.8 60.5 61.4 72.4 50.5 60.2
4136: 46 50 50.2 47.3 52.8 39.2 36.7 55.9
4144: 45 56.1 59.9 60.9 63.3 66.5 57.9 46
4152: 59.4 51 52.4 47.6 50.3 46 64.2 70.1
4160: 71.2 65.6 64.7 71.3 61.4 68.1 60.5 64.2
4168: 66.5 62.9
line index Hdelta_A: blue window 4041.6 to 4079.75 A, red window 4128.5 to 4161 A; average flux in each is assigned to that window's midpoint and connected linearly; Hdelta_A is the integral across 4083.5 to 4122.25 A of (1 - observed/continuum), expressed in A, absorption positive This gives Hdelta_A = 0.5 A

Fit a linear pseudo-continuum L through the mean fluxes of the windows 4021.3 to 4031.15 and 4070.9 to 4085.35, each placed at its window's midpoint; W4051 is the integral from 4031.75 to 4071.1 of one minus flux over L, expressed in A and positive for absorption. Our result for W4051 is 0.7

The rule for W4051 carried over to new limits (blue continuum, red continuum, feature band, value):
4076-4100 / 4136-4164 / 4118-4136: -0.76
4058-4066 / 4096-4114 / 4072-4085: -1.15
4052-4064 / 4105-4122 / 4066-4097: -0.86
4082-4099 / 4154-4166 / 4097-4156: 4.12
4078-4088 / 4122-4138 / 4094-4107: 1.75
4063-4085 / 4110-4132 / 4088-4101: 1.11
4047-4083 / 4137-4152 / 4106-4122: -0.23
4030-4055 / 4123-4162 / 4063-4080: 0.11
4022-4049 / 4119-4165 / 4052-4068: 0.37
